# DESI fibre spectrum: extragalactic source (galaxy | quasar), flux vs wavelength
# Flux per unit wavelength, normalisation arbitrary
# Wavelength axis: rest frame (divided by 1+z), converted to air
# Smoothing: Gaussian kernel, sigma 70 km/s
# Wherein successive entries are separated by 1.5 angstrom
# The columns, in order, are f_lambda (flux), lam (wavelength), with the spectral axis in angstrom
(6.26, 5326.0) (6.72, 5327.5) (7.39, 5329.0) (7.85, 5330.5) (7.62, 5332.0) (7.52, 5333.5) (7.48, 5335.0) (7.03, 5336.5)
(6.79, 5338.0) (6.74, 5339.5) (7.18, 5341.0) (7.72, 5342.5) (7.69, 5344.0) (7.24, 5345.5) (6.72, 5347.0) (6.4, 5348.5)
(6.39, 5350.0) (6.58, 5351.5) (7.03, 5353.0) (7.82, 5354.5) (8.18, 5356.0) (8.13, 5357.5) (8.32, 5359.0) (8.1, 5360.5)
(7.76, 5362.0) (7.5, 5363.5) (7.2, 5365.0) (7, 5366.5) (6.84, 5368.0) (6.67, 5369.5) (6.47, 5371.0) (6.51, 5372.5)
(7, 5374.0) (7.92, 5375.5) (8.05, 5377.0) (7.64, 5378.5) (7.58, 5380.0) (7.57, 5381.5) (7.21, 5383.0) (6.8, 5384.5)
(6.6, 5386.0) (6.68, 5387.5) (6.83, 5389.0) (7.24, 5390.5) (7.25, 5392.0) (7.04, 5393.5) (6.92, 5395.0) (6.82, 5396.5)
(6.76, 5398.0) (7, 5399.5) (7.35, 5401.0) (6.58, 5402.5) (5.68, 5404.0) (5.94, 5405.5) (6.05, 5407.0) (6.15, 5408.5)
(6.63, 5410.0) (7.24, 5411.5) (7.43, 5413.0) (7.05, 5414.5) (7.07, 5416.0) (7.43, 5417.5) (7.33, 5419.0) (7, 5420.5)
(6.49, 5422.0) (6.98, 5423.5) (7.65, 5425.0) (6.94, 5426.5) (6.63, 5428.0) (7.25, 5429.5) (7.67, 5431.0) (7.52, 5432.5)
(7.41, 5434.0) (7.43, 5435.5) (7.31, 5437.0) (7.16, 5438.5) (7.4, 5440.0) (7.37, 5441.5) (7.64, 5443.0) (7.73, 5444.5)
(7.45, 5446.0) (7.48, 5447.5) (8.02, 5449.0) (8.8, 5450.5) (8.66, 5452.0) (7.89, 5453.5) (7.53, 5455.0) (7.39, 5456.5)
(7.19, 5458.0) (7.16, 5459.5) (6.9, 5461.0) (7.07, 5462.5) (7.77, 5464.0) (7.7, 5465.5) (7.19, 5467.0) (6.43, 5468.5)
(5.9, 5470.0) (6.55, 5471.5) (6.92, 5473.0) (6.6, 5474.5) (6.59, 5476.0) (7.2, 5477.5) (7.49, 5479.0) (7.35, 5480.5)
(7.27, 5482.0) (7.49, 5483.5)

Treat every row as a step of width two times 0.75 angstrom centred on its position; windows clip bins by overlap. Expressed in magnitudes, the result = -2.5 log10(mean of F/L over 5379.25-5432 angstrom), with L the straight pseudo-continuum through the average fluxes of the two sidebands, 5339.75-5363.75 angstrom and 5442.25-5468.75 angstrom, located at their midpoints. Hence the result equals 0.08 mag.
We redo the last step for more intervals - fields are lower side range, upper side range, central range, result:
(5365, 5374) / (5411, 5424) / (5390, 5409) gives 0.05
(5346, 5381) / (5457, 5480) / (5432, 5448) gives -0.06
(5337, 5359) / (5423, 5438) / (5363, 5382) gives 0.00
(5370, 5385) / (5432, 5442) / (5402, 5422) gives 0.09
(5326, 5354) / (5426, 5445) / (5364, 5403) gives 0.02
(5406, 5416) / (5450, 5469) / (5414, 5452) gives -0.04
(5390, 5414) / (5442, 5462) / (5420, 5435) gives 0.01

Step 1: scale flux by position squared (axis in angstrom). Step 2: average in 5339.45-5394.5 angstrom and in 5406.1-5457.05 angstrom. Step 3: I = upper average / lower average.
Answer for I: 1.04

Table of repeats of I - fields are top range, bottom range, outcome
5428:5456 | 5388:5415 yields 1.14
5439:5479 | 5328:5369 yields 1.04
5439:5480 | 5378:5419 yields 1.08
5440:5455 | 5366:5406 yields 1.15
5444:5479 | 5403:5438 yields 1.06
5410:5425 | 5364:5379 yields 1.02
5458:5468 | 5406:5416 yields 1.10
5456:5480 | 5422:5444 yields 0.97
